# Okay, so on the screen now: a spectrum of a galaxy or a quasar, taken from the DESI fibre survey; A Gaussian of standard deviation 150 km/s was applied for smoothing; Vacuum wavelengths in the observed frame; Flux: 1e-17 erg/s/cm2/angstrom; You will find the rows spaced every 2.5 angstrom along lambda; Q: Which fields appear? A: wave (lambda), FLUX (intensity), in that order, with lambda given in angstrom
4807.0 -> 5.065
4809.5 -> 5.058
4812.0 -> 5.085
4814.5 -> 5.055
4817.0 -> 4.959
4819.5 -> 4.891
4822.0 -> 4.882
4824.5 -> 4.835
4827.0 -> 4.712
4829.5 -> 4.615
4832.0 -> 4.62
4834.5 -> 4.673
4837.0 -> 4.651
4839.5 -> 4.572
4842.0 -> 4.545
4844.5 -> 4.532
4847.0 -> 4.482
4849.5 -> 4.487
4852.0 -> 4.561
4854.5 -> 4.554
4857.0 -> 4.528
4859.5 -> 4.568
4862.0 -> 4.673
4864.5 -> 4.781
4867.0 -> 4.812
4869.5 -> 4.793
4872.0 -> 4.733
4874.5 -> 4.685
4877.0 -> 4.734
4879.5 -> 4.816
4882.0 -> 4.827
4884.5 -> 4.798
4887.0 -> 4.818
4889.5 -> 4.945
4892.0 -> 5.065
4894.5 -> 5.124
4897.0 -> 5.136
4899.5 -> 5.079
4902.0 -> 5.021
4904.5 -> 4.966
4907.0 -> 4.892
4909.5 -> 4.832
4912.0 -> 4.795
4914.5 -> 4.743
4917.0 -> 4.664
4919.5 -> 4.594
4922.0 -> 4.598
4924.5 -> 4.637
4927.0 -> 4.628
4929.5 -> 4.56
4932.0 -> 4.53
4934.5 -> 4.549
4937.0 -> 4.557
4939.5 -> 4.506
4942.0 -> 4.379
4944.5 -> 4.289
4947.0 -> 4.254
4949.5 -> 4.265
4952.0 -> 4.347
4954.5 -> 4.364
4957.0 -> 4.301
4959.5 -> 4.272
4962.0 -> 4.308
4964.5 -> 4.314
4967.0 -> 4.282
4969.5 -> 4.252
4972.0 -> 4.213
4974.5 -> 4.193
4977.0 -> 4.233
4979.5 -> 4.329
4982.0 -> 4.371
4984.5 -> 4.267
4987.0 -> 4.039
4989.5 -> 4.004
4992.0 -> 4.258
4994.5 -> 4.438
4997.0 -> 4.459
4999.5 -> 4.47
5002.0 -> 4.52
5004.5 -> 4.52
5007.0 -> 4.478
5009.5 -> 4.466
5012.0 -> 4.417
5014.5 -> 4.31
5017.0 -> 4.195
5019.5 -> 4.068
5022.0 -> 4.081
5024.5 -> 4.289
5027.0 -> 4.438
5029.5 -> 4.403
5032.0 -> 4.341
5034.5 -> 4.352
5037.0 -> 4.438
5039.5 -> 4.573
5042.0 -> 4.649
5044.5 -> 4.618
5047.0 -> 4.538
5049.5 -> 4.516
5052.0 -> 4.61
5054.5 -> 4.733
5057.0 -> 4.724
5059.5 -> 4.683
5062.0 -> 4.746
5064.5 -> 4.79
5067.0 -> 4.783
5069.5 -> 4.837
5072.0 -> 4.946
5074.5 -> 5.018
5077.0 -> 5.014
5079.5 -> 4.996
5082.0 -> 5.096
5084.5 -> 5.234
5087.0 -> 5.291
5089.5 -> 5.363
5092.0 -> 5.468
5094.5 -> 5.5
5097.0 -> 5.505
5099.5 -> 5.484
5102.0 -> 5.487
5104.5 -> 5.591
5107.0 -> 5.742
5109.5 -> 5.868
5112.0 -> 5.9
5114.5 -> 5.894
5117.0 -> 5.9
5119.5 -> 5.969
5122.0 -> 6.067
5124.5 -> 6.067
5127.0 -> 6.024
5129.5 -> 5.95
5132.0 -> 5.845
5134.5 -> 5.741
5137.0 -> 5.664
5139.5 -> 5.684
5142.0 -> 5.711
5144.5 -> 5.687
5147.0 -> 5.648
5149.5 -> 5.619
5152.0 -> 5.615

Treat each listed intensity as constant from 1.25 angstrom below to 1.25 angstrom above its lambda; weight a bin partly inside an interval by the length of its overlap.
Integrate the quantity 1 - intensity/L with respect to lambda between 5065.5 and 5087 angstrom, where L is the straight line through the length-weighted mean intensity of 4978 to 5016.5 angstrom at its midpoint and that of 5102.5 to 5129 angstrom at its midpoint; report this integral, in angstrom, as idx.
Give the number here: 1.5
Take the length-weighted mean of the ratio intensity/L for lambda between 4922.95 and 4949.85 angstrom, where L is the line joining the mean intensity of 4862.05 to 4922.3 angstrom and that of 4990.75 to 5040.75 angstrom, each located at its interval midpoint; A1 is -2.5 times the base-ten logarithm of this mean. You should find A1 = 0.05 mag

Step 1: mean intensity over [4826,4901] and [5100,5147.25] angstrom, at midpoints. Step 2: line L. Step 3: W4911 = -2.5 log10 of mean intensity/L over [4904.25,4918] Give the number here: 0.03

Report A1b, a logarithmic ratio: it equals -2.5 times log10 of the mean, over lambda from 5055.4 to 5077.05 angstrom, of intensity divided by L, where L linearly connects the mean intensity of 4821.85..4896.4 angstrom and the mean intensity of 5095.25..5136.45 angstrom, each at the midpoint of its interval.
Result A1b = 0.16 mag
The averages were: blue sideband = 4.72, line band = 4.83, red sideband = 5.81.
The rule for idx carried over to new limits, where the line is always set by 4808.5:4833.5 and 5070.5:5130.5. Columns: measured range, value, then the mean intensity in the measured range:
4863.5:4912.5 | 1.4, 4.88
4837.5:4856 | 1.5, 4.54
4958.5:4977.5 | 3.5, 4.26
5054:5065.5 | 1.5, 4.73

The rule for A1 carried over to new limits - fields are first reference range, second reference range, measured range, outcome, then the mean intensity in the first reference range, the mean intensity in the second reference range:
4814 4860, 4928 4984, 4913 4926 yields -0.05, 4.66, 4.35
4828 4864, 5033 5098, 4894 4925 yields -0.04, 4.58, 4.88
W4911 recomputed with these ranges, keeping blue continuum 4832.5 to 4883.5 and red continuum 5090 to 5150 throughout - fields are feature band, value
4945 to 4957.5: 0.17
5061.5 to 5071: 0.15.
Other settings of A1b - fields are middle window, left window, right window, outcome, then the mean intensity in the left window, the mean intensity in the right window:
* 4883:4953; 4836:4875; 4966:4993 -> -0.07 mag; 4.62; 4.22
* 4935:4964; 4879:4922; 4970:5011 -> 0.06 mag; 4.88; 4.33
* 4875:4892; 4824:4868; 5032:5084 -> -0.05 mag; 4.62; 4.73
